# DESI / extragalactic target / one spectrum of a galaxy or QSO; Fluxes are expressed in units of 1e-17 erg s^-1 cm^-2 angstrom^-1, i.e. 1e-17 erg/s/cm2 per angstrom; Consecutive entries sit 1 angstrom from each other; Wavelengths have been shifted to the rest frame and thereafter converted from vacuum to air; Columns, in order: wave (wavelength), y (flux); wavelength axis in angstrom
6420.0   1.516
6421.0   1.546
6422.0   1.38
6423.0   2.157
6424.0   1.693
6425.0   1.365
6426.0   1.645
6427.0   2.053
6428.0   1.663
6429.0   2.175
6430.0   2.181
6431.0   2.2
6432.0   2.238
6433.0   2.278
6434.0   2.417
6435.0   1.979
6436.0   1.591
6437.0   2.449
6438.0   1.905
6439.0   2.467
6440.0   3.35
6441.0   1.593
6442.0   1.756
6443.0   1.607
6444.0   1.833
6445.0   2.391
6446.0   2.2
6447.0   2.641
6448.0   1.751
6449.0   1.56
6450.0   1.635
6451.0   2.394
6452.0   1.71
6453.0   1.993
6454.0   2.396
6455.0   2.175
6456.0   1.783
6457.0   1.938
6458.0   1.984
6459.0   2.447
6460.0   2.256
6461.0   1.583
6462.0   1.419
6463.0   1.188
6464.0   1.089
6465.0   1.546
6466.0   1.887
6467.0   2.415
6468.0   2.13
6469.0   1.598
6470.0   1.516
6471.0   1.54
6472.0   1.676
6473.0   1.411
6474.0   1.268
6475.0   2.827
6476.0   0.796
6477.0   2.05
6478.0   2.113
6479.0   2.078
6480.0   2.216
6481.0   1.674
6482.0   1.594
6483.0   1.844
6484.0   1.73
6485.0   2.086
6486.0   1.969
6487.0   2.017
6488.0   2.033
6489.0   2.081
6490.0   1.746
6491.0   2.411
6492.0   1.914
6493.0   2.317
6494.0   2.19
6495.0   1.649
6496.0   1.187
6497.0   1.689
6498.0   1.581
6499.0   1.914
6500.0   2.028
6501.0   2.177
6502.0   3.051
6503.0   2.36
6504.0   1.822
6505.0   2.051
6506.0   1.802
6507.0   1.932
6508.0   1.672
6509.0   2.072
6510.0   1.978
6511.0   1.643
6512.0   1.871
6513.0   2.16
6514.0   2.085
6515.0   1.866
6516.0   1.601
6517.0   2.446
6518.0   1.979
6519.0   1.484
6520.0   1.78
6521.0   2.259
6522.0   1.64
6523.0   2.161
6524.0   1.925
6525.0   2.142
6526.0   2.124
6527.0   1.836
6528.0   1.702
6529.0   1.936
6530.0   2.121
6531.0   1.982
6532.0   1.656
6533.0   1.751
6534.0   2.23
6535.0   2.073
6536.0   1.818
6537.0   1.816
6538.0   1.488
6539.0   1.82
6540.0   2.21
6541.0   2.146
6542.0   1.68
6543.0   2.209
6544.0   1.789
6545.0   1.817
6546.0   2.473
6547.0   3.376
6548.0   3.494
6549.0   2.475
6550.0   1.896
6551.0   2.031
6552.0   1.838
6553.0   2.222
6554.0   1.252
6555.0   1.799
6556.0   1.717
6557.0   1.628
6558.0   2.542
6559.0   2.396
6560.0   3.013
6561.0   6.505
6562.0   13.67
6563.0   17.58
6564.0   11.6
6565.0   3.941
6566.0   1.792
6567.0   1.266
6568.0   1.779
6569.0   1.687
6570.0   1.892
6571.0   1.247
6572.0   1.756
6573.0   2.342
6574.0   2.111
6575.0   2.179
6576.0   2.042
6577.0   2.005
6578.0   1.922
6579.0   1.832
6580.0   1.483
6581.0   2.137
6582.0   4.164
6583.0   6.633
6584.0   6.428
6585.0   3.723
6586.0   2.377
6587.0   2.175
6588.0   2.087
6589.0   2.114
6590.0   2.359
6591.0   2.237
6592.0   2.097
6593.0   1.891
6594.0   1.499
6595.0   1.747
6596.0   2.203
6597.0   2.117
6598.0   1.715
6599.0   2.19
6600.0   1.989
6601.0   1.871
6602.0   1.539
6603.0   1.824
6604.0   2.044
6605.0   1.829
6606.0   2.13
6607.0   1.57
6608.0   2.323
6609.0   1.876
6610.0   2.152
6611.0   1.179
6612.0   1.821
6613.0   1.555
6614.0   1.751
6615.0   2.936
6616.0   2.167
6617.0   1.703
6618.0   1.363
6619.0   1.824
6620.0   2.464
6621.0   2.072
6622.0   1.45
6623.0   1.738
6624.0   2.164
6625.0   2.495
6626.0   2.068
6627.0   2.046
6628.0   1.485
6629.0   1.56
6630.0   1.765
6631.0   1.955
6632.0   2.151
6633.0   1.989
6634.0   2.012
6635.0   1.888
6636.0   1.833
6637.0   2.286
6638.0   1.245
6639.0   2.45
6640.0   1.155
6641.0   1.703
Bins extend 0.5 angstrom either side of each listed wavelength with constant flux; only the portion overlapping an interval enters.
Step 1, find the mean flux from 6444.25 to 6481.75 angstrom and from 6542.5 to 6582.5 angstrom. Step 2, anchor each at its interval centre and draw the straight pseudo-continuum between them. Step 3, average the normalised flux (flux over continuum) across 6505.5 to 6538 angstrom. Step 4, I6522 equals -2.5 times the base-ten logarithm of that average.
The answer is 0.35 mag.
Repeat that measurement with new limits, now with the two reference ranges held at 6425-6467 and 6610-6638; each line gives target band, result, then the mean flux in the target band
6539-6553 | -0.16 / 2.25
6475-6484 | 0.07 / 1.85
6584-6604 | -0.15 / 2.2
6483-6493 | -0.02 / 2.01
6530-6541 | 0.02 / 1.91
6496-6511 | -0.01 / 1.97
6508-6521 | 0.02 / 1.92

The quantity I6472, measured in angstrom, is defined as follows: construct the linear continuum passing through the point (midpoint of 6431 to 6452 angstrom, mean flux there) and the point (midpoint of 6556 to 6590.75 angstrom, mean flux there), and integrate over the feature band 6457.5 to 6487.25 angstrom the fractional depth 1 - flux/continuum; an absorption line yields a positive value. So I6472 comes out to 7.9 angstrom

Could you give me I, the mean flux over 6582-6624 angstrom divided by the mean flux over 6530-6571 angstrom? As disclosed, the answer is 0.7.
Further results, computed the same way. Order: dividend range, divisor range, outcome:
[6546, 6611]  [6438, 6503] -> 1.49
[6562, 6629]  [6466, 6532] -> 1.36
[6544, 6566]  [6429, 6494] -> 2.12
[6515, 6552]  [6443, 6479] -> 1.09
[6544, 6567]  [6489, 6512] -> 2.05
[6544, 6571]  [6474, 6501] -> 1.93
